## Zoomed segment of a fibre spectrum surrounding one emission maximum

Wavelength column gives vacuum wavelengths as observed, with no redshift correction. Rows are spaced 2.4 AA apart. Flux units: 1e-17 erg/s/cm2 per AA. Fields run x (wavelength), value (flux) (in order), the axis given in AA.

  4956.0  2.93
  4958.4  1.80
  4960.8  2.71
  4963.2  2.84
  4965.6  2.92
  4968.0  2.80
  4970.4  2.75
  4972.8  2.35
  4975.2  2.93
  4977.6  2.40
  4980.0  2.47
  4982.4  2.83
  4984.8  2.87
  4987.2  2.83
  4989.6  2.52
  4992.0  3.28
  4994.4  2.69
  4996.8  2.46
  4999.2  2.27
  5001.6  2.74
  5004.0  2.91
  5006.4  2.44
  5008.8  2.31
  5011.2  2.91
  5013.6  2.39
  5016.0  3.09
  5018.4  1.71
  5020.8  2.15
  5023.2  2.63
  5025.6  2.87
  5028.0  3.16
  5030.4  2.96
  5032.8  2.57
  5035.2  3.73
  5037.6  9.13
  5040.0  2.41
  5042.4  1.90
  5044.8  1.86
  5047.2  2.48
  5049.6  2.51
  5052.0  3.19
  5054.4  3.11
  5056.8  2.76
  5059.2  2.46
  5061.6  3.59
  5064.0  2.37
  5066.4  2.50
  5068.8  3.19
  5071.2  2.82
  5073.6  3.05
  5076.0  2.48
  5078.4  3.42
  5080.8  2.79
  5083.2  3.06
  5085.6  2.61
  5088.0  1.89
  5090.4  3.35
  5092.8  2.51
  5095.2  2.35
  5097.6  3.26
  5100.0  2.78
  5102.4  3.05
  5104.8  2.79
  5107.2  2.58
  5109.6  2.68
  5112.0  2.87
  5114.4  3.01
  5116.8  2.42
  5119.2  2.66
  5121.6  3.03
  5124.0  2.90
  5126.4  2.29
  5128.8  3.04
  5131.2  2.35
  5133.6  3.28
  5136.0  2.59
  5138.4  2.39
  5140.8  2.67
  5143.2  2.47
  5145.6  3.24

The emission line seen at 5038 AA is H-gamma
